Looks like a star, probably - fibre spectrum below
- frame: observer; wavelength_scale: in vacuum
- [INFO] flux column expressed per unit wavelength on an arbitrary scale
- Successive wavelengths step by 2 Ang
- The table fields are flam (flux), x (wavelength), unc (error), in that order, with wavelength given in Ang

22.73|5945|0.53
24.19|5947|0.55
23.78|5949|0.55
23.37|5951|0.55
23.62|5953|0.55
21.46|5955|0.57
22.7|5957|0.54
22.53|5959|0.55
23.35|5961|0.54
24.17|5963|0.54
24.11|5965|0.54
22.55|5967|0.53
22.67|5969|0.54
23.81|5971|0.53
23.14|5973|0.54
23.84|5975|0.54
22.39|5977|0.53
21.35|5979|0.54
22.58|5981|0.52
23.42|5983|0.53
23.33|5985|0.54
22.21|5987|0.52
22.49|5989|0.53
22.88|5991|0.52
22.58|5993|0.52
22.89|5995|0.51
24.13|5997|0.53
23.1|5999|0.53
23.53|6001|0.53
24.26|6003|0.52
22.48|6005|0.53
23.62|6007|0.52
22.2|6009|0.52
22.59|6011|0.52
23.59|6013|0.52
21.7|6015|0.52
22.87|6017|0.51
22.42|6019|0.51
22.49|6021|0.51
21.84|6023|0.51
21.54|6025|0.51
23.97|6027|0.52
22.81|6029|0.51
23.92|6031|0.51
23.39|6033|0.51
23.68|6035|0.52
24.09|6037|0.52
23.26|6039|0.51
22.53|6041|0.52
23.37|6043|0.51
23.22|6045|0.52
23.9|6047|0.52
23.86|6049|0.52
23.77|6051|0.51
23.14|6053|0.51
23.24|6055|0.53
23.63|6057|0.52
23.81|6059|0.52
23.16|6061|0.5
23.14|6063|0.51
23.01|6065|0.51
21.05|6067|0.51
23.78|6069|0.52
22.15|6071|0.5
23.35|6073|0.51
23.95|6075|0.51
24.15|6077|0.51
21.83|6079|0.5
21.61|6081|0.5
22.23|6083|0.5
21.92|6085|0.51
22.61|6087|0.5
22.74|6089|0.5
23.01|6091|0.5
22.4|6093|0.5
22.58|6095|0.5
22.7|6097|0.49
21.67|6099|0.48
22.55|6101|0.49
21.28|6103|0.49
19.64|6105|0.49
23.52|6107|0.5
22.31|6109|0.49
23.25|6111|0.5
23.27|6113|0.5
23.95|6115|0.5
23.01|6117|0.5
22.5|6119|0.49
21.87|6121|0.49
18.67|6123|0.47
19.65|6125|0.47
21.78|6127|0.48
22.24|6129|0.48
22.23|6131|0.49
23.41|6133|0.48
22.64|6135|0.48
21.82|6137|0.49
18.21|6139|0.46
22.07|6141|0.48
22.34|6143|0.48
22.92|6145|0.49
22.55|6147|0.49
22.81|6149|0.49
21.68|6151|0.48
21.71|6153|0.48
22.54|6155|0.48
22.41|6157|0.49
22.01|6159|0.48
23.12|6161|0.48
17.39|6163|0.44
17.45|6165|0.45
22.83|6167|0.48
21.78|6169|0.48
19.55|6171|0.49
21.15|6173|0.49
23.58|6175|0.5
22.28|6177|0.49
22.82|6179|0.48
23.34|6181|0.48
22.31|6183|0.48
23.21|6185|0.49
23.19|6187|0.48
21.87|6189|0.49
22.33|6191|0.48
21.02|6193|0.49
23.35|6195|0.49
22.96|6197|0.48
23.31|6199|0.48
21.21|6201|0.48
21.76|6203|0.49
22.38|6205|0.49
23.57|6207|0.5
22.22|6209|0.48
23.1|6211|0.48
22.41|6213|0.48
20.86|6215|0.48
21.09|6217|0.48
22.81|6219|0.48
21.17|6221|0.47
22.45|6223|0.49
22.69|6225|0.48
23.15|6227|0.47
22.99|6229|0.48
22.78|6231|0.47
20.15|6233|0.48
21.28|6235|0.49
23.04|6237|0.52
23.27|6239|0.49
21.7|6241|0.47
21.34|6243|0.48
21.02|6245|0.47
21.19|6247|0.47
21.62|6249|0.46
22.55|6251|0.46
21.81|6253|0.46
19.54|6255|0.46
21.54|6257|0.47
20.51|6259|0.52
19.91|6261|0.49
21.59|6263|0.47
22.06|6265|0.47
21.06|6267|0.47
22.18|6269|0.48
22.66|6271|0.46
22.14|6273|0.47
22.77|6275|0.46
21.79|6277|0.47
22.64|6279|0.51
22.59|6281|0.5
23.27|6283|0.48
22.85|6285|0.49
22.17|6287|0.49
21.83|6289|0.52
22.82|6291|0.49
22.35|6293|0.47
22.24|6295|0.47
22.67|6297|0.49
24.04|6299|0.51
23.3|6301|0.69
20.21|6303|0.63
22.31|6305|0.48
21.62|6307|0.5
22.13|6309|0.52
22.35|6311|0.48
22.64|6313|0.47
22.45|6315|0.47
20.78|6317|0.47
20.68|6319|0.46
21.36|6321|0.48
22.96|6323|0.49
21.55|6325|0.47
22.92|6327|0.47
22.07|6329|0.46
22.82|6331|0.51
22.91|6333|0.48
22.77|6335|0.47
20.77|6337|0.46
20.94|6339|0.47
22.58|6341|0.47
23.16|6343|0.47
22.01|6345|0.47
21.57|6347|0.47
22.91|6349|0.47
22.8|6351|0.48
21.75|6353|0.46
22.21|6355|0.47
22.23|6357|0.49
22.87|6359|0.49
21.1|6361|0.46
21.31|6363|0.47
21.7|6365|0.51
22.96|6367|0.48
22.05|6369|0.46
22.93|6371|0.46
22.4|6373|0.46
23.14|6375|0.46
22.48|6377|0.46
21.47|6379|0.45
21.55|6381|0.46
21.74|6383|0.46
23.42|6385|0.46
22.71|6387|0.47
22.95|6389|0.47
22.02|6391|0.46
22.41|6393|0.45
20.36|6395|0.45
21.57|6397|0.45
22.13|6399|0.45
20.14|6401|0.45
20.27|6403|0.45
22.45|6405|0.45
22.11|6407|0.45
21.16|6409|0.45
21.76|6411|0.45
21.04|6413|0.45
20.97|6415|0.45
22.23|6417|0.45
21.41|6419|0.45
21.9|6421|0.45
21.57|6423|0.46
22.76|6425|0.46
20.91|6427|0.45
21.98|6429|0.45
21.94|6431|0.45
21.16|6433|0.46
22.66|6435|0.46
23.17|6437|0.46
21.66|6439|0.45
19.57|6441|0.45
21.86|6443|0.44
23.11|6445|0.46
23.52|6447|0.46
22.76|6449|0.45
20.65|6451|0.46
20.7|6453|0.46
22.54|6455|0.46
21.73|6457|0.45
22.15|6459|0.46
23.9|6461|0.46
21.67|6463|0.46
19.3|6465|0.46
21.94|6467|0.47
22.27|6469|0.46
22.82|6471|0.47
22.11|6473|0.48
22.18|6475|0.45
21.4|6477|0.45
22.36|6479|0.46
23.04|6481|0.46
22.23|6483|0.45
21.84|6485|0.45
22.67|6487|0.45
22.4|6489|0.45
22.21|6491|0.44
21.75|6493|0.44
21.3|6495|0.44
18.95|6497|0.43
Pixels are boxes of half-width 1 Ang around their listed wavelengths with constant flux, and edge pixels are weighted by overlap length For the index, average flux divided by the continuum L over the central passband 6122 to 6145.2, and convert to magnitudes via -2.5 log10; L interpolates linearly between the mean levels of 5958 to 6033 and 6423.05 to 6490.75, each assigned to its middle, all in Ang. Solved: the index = 0.06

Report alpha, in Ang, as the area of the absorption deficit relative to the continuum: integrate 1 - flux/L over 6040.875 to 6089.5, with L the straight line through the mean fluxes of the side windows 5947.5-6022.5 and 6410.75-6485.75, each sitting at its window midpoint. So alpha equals -0.47 Ang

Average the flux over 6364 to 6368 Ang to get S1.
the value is 22.3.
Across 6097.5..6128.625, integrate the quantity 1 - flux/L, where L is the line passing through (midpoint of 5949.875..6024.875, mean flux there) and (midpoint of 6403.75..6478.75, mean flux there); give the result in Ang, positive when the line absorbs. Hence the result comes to 0.93 Ang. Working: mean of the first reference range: 22.9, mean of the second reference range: 21.9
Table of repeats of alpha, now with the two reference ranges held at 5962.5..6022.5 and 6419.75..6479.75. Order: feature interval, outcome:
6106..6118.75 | -0.3 Ang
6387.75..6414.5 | 0.6 Ang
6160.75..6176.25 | 1.2 Ang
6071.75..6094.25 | 0.1 Ang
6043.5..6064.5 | -0.6 Ang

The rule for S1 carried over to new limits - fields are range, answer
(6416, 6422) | 21.8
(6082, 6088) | 22.3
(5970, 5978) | 23.3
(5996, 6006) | 23.5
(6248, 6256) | 21.4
